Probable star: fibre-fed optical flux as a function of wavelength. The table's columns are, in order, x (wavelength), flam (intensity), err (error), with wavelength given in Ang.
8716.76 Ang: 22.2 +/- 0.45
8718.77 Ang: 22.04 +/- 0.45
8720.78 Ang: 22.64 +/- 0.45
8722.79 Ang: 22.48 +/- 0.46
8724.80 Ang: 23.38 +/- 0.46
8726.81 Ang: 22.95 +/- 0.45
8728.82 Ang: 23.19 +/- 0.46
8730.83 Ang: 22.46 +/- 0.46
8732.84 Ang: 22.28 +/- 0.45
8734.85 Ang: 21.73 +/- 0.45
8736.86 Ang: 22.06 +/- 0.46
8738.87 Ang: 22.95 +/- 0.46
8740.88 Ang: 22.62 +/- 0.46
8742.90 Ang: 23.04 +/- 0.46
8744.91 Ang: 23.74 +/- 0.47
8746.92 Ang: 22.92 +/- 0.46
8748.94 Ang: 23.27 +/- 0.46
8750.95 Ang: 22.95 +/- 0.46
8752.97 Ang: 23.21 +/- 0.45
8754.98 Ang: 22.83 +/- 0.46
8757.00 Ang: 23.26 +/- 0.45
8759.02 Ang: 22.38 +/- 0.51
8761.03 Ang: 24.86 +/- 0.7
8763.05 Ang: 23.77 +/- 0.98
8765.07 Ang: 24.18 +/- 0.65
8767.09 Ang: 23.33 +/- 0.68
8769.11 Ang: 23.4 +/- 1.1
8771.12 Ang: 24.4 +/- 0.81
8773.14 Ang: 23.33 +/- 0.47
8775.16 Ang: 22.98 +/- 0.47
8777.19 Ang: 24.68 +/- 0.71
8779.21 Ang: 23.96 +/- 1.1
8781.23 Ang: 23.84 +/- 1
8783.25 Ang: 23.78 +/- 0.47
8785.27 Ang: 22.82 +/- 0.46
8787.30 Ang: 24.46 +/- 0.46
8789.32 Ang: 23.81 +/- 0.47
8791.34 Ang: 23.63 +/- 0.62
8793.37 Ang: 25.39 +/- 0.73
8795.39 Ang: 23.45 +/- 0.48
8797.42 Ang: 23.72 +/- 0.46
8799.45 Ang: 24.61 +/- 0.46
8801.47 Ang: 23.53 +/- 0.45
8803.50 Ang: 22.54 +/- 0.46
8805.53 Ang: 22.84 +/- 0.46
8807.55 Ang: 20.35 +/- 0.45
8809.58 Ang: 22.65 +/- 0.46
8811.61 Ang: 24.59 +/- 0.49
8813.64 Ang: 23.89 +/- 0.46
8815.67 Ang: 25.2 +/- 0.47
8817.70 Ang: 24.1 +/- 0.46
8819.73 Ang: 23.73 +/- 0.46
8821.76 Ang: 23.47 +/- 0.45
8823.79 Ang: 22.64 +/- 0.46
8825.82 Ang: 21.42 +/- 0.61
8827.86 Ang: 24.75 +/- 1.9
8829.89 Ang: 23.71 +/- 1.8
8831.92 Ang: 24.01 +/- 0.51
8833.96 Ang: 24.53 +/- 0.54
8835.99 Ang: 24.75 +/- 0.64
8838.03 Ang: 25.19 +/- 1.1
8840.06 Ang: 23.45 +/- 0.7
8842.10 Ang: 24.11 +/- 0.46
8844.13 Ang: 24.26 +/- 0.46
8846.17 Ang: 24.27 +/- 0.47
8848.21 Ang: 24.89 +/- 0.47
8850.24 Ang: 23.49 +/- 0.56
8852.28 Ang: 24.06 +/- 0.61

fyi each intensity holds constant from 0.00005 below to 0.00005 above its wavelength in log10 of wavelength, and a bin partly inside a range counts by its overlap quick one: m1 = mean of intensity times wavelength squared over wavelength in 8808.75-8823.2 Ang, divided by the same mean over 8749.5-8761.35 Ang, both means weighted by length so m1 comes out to 1.0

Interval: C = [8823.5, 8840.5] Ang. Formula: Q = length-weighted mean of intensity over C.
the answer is 23.9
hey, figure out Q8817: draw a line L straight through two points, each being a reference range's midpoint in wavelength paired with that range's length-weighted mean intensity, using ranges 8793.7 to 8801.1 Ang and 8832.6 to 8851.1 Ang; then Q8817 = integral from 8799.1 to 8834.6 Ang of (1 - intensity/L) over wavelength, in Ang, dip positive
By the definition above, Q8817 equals 1.1 Ang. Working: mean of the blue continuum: 24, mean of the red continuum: 24.3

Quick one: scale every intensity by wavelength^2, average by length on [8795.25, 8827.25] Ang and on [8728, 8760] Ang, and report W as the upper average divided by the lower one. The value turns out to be 1.04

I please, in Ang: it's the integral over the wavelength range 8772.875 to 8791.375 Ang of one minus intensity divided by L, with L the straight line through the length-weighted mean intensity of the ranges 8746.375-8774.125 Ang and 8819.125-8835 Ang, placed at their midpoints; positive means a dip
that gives -0.22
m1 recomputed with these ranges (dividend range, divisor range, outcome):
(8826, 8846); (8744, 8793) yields 1.04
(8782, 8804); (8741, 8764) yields 1.03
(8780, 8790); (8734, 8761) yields 1.04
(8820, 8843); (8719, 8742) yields 1.08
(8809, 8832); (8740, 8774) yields 1.03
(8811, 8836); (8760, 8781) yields 1.01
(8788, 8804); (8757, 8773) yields 1.01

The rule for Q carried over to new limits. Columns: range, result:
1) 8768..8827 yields 23.6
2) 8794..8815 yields 23.3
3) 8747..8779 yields 23.5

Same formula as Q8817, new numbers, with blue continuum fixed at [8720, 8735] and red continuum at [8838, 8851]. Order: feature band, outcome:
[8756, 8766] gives -0.2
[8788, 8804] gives -0.2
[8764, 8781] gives -0.4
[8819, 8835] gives 0.3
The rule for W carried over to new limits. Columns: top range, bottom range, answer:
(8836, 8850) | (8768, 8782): 1.04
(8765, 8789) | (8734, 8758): 1.04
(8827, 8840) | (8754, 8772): 1.05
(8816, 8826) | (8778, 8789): 0.99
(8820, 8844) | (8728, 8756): 1.07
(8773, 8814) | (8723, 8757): 1.04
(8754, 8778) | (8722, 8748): 1.04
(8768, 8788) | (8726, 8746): 1.06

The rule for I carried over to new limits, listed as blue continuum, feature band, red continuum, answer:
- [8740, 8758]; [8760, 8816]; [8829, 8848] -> -0.2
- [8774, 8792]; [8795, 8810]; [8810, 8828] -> 0.5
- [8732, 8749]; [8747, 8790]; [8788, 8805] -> -0.6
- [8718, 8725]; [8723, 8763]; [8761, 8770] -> 0.3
